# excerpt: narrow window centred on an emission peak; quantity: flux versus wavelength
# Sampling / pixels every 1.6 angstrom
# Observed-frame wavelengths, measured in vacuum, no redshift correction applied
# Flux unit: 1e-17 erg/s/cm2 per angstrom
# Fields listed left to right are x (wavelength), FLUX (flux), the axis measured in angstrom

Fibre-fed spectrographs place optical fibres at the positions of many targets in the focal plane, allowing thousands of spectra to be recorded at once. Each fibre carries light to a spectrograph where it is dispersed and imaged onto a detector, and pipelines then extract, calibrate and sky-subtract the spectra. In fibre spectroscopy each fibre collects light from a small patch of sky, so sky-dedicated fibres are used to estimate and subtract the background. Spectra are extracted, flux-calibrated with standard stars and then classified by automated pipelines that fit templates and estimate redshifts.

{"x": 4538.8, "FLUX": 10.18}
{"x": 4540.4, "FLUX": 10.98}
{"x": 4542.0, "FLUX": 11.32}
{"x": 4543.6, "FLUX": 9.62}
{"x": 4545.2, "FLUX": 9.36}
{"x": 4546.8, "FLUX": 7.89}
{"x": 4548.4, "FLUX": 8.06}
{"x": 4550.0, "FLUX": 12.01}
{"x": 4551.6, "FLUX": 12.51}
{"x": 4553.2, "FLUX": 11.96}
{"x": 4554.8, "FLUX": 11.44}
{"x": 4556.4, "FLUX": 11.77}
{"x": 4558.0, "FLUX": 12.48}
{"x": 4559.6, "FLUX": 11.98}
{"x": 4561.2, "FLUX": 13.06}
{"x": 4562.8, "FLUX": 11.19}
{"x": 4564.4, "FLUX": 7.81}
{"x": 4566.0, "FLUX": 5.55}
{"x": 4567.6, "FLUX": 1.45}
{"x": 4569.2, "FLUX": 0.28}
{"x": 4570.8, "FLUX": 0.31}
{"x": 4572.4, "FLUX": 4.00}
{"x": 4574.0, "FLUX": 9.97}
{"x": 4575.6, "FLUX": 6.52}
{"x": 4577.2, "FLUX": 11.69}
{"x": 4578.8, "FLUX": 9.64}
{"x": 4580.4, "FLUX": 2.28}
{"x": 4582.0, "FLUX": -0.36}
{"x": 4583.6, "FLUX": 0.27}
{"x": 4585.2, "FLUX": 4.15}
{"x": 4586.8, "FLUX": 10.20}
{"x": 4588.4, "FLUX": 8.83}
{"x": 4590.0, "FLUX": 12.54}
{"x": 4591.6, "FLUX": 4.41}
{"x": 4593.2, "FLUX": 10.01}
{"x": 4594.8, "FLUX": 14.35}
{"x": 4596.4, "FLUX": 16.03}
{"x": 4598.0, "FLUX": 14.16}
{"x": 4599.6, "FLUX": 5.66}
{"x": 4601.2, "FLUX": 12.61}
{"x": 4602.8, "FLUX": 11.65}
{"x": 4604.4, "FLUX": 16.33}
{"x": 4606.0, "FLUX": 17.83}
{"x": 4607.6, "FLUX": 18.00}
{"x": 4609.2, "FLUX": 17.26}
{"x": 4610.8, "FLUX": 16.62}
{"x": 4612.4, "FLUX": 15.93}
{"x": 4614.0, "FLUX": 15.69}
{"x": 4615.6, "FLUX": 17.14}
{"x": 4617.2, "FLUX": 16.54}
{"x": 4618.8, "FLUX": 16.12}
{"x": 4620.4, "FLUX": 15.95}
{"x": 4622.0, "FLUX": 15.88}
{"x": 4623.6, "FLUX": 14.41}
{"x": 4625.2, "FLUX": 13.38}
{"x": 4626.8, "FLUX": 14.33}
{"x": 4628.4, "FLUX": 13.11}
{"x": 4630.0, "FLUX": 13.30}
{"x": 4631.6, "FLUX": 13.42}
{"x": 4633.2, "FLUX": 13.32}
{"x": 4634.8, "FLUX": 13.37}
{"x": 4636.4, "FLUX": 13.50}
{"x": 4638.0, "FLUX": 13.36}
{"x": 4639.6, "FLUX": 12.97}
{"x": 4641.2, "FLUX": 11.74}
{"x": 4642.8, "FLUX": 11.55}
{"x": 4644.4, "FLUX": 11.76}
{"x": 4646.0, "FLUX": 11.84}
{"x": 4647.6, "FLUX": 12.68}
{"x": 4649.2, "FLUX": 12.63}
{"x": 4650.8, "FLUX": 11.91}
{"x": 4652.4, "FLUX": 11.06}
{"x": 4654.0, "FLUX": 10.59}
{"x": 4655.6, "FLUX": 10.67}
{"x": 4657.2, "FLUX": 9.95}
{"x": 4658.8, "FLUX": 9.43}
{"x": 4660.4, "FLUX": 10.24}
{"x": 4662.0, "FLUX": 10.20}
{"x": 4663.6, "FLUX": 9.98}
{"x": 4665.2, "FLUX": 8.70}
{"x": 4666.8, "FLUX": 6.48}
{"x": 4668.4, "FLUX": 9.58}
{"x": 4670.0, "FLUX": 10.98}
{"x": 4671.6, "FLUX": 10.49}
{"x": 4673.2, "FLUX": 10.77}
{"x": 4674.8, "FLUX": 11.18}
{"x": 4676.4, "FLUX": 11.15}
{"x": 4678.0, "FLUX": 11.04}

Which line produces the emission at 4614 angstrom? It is Lyman alpha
